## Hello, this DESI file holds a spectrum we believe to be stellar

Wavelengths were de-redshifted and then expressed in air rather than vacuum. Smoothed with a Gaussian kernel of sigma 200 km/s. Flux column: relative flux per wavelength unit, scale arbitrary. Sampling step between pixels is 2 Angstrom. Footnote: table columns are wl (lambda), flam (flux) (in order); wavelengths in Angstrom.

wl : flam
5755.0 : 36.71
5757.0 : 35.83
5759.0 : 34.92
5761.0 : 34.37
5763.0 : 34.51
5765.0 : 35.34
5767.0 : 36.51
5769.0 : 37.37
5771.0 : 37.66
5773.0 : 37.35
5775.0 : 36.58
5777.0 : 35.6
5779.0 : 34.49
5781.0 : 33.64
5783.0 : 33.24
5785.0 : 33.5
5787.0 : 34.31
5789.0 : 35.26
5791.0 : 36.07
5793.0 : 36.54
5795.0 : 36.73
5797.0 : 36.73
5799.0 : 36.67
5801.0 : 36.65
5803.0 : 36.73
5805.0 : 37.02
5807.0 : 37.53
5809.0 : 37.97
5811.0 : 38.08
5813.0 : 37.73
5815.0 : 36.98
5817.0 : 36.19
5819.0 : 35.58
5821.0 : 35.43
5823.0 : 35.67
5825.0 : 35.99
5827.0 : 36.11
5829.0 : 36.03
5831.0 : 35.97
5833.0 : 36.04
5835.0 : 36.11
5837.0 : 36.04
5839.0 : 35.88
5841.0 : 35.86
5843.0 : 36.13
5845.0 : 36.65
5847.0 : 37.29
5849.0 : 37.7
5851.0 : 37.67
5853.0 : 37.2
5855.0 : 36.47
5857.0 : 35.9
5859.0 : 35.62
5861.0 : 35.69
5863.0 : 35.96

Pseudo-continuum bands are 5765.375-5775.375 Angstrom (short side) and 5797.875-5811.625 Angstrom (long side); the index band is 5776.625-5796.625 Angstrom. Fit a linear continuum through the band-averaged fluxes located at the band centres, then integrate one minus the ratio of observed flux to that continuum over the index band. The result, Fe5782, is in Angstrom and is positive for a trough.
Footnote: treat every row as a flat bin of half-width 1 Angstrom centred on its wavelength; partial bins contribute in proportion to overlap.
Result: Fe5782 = 1.2 Angstrom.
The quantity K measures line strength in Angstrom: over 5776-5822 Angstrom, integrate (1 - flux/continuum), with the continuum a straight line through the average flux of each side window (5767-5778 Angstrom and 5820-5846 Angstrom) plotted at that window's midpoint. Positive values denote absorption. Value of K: 0.6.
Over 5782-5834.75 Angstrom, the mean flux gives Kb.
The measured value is 36.2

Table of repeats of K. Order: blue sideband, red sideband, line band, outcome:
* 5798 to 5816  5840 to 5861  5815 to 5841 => 0.7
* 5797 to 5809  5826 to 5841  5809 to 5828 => 0.0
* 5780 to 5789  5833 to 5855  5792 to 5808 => -1.0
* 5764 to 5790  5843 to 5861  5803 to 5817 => -0.5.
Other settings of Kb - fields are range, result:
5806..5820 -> 37.2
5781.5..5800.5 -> 35.4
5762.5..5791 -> 35.4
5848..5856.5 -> 37.2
